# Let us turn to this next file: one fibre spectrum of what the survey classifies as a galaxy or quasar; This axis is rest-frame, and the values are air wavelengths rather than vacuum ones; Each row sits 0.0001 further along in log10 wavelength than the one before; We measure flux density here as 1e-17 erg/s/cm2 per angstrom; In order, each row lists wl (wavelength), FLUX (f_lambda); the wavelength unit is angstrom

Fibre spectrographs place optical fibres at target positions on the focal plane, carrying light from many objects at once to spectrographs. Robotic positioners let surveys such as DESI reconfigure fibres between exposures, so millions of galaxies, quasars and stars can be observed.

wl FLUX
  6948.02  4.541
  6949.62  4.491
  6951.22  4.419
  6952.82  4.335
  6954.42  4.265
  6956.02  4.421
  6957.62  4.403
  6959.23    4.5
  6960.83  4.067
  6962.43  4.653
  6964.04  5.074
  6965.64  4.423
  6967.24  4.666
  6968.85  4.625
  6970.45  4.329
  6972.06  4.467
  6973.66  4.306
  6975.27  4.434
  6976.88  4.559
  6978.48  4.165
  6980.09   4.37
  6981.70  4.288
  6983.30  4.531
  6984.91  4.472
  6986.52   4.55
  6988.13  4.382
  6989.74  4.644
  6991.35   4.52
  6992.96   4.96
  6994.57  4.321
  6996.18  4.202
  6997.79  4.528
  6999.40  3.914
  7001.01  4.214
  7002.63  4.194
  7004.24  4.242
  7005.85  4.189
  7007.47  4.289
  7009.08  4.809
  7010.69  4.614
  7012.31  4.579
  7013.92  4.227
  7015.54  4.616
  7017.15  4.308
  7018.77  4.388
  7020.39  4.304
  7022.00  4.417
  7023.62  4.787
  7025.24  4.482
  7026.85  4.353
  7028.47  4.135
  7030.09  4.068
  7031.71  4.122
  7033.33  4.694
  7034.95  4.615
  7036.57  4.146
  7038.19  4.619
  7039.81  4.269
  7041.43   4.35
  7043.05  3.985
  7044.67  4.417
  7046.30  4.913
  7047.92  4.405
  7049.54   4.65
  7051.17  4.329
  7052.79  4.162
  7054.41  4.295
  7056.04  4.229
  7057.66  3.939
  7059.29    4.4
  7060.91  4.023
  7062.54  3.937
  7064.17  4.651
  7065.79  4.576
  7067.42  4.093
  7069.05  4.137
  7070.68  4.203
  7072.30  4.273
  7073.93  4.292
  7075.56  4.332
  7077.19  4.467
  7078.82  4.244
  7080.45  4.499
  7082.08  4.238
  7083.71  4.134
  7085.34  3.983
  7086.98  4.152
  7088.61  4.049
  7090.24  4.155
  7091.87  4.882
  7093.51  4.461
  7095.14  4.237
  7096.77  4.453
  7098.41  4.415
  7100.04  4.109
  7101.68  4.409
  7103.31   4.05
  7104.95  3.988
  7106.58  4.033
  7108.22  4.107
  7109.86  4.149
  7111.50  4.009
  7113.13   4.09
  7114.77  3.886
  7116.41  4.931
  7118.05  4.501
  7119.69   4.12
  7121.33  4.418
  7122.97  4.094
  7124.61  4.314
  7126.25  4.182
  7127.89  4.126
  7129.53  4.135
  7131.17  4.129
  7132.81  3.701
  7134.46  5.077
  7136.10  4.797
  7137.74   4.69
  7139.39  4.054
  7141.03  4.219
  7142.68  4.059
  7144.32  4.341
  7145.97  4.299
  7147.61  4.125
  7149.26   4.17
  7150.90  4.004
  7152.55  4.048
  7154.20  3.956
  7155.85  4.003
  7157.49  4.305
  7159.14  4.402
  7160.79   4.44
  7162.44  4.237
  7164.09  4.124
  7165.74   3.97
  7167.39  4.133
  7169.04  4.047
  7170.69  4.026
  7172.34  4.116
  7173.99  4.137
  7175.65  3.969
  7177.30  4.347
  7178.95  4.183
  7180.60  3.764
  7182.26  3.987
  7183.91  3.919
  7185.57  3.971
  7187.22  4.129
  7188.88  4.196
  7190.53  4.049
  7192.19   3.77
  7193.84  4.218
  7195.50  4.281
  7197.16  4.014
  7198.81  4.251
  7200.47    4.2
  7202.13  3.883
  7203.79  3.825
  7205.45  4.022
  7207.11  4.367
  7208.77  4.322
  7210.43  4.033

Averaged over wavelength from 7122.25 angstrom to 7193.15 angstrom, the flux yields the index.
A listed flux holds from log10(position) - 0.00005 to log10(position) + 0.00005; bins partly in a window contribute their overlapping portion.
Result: 4.16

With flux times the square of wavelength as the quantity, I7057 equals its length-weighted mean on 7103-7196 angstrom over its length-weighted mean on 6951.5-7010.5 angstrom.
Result 0.99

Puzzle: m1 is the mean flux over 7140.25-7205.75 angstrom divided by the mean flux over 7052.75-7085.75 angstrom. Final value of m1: 0.97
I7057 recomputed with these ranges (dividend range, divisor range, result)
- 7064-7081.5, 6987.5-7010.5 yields 1.01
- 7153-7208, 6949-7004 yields 0.98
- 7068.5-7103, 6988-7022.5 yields 1.00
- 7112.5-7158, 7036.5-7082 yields 1.00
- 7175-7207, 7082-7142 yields 0.98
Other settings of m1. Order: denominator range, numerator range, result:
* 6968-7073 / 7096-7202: 0.95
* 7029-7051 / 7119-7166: 0.96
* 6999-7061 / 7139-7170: 0.95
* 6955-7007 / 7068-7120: 0.96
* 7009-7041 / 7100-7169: 0.95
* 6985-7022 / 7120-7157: 0.96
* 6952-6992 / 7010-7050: 0.99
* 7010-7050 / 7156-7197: 0.93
